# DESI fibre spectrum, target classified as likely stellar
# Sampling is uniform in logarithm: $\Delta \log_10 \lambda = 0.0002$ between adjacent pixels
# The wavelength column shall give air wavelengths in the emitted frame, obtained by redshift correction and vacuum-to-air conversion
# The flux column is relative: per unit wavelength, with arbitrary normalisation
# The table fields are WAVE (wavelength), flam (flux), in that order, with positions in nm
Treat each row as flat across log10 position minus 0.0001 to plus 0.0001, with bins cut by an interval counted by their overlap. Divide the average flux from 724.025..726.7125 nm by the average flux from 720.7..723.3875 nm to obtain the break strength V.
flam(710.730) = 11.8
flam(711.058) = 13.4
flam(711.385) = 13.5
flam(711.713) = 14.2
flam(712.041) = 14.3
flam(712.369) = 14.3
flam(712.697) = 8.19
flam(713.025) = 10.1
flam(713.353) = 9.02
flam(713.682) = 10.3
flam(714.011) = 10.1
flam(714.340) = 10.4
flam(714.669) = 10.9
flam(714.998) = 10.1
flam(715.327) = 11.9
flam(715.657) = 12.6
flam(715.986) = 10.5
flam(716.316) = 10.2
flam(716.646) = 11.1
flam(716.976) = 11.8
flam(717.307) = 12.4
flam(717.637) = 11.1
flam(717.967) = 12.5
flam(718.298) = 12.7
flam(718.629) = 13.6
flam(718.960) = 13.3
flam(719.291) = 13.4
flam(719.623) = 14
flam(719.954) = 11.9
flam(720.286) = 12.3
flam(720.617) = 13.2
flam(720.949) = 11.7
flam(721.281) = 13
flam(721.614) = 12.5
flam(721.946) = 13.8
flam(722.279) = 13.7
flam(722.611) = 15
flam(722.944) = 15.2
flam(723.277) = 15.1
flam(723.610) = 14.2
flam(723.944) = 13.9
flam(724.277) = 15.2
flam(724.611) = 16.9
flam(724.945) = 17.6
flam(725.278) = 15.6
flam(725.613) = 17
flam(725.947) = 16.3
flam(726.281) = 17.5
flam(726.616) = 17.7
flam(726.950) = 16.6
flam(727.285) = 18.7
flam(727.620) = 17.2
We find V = 1.21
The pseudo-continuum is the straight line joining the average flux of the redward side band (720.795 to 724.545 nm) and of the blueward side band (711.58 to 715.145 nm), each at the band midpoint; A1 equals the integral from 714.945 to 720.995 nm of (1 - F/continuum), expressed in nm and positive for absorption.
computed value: 0.18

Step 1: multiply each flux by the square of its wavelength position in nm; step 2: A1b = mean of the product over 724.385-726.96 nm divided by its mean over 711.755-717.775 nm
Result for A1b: 1.6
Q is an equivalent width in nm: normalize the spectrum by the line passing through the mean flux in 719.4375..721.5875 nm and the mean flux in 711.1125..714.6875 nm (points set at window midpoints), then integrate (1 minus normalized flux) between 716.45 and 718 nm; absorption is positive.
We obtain 0.06 nm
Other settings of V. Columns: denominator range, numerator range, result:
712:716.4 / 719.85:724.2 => 1.25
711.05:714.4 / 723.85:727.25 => 1.43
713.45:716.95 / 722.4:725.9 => 1.44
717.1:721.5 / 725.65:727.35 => 1.36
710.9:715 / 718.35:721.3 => 1.12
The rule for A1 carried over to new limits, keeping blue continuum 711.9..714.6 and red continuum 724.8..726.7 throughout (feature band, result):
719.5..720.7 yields 0.12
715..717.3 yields 0.17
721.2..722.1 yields 0.11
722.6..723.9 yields 0.08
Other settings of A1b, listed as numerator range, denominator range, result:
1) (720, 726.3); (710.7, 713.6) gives 1.25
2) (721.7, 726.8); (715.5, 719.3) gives 1.32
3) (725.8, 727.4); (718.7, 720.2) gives 1.35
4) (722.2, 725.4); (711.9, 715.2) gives 1.46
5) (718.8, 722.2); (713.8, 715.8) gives 1.20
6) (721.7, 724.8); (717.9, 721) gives 1.15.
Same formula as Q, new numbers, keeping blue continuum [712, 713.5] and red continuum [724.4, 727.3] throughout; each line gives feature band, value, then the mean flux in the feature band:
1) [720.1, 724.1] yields 0.43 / 13.6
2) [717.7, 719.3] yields 0.08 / 12.9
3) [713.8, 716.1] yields 0.20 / 10.9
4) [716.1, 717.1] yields 0.14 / 11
